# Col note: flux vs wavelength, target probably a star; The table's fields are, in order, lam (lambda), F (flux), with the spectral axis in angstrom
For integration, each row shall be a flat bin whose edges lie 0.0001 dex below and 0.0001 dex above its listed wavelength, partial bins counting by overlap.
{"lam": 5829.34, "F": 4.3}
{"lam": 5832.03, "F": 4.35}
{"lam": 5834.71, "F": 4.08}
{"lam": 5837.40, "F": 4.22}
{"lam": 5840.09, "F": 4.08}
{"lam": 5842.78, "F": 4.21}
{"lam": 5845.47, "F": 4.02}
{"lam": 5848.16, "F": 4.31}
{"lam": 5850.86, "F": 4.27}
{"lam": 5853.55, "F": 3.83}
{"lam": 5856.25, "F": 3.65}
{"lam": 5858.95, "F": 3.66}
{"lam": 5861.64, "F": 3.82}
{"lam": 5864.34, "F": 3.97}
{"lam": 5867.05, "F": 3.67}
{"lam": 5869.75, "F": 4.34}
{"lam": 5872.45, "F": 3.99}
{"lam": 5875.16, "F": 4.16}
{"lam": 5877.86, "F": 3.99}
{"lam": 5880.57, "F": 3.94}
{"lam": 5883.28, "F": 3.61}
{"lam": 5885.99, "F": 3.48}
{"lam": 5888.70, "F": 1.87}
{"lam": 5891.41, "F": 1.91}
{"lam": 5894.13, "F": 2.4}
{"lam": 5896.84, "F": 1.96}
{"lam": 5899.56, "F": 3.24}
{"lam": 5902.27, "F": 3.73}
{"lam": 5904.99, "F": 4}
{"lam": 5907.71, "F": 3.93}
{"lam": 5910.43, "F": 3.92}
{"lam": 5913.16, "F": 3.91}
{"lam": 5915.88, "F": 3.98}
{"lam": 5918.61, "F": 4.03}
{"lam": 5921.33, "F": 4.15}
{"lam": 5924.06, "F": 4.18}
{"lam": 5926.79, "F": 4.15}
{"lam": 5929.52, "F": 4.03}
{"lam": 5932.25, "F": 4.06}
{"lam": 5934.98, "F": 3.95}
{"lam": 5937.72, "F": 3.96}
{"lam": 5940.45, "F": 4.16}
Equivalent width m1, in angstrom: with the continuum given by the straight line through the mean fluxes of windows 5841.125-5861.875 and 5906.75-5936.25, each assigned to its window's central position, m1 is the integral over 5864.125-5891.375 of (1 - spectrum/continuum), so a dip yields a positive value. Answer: 2.7 angstrom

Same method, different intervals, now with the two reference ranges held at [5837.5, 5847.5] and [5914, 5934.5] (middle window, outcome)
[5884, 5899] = 6.12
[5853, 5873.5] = 1.25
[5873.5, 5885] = 0.54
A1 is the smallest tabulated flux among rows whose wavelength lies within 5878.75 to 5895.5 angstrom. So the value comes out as 1.87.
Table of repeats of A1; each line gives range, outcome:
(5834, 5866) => 3.65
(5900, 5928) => 3.73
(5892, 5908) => 1.96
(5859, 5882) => 3.67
